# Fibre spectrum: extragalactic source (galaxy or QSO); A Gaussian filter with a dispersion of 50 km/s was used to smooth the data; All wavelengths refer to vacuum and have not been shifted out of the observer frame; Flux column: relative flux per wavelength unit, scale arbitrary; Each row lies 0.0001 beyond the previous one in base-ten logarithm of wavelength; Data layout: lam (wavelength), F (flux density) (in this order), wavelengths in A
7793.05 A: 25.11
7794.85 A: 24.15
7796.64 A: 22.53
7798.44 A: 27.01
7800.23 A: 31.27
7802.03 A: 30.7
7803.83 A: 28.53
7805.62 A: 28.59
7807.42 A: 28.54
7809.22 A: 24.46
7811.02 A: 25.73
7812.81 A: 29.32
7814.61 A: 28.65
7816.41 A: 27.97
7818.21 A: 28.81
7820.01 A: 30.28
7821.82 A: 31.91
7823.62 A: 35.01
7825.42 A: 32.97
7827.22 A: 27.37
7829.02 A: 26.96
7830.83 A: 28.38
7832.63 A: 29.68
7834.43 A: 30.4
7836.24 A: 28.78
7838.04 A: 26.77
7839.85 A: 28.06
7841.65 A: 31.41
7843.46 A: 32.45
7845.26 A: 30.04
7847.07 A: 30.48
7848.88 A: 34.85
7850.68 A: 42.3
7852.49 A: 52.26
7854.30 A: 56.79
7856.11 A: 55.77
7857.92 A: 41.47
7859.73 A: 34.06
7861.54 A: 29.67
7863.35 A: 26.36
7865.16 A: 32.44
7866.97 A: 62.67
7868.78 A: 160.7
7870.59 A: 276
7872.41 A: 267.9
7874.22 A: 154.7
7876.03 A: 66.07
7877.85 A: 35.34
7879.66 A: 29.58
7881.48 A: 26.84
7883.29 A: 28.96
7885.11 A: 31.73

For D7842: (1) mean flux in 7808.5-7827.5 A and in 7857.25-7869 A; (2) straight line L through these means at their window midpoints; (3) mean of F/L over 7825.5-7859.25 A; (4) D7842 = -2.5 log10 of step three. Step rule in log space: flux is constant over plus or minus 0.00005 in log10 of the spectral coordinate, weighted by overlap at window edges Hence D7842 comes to 0.158 mag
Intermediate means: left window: 29.4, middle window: 35.2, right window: 49.5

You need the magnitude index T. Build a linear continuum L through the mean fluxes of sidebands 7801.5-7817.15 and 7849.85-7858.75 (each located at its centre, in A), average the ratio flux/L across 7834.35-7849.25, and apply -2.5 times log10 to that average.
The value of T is 0.40 mag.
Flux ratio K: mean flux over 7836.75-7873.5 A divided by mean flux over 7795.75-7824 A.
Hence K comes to 2.4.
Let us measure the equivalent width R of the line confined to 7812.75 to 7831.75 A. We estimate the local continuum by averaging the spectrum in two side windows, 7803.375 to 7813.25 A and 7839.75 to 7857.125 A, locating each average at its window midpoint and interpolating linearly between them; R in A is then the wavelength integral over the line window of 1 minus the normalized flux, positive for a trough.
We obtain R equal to 1.1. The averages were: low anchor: 27.4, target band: 29.8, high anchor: 40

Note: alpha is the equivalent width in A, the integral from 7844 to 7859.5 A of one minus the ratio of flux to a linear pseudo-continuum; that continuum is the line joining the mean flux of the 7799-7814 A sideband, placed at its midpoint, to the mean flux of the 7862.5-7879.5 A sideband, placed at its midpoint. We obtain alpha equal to 8.3 A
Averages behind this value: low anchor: 28.4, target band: 42.4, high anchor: 117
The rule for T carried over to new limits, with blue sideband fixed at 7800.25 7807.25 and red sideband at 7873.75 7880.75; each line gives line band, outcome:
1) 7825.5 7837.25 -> 0.43 mag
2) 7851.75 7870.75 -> -0.16 mag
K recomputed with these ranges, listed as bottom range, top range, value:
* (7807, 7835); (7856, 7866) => 1.21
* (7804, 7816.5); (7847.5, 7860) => 1.64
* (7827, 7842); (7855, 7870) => 2.10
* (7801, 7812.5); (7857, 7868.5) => 1.60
